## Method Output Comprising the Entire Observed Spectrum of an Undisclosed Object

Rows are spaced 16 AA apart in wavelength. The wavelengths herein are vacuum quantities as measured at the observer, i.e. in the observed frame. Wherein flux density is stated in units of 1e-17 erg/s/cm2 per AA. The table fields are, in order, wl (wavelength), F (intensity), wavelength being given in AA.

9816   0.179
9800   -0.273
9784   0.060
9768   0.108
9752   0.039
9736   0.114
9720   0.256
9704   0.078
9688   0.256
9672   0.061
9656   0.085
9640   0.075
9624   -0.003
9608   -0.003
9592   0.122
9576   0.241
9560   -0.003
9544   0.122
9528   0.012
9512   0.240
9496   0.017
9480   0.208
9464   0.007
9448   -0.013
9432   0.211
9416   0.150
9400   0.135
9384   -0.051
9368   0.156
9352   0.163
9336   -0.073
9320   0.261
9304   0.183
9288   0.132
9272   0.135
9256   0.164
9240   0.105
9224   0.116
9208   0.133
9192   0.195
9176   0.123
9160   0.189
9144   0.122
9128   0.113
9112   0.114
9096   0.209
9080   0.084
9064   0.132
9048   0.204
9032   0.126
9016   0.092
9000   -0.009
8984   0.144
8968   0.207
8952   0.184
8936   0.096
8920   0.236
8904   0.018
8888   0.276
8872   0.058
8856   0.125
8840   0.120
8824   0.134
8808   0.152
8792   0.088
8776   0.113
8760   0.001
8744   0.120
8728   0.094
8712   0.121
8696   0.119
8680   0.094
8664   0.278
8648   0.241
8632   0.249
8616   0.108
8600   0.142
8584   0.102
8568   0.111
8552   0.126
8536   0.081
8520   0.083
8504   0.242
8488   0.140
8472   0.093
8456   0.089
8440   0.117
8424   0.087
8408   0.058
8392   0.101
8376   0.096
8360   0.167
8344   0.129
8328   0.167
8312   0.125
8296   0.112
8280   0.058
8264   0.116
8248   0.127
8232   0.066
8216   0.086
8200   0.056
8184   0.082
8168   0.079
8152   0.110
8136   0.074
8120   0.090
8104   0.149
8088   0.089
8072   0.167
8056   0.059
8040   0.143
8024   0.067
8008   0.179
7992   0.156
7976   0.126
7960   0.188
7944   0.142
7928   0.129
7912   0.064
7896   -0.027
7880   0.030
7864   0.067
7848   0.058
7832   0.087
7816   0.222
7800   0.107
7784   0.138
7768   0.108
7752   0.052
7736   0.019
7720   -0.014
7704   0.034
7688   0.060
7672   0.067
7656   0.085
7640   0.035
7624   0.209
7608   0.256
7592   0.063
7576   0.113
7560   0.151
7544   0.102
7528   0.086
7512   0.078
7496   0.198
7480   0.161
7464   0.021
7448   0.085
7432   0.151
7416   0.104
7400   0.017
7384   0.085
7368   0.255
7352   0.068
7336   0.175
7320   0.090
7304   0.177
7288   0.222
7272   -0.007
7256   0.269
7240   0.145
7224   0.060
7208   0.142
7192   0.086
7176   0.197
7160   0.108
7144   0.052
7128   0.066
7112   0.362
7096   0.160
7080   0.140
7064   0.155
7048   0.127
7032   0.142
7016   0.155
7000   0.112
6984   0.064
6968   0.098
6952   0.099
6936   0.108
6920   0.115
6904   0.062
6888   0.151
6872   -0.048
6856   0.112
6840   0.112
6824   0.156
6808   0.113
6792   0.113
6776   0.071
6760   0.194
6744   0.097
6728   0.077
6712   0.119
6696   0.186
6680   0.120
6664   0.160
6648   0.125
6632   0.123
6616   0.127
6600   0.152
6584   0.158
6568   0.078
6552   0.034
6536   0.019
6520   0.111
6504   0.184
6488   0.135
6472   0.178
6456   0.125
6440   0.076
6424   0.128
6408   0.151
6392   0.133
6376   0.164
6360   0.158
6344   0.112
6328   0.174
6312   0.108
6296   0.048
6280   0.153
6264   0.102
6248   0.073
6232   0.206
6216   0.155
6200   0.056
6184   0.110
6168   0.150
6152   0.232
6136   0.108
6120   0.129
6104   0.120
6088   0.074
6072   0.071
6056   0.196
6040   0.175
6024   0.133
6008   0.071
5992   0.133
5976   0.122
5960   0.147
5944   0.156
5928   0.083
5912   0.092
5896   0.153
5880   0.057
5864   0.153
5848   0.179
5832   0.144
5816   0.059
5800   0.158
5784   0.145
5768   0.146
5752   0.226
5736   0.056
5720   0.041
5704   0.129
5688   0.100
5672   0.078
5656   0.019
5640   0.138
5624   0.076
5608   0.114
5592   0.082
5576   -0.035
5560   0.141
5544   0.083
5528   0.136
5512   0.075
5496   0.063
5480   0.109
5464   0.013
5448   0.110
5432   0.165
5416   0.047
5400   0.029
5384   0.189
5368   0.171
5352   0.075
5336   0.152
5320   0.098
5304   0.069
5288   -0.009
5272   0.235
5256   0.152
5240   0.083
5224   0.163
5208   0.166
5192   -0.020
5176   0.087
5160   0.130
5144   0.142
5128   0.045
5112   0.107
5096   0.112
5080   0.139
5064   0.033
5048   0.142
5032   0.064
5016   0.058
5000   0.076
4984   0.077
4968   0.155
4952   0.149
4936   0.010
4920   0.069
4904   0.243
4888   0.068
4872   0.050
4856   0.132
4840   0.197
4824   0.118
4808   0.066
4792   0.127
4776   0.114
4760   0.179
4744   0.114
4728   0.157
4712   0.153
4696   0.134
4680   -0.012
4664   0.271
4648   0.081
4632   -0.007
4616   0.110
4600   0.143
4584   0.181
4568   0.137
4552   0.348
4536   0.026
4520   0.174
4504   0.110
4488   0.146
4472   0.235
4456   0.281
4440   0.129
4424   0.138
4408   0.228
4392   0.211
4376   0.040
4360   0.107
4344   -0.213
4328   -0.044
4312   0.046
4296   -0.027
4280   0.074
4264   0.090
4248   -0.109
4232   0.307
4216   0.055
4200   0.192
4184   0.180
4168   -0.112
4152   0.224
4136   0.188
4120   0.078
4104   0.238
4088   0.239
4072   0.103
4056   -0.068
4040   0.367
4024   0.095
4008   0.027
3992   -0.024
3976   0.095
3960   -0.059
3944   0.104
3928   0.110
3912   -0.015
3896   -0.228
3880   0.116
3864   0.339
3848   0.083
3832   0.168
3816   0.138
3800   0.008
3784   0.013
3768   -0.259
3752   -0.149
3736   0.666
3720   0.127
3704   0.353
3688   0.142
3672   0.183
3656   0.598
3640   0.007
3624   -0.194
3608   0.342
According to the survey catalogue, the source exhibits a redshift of 0.08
